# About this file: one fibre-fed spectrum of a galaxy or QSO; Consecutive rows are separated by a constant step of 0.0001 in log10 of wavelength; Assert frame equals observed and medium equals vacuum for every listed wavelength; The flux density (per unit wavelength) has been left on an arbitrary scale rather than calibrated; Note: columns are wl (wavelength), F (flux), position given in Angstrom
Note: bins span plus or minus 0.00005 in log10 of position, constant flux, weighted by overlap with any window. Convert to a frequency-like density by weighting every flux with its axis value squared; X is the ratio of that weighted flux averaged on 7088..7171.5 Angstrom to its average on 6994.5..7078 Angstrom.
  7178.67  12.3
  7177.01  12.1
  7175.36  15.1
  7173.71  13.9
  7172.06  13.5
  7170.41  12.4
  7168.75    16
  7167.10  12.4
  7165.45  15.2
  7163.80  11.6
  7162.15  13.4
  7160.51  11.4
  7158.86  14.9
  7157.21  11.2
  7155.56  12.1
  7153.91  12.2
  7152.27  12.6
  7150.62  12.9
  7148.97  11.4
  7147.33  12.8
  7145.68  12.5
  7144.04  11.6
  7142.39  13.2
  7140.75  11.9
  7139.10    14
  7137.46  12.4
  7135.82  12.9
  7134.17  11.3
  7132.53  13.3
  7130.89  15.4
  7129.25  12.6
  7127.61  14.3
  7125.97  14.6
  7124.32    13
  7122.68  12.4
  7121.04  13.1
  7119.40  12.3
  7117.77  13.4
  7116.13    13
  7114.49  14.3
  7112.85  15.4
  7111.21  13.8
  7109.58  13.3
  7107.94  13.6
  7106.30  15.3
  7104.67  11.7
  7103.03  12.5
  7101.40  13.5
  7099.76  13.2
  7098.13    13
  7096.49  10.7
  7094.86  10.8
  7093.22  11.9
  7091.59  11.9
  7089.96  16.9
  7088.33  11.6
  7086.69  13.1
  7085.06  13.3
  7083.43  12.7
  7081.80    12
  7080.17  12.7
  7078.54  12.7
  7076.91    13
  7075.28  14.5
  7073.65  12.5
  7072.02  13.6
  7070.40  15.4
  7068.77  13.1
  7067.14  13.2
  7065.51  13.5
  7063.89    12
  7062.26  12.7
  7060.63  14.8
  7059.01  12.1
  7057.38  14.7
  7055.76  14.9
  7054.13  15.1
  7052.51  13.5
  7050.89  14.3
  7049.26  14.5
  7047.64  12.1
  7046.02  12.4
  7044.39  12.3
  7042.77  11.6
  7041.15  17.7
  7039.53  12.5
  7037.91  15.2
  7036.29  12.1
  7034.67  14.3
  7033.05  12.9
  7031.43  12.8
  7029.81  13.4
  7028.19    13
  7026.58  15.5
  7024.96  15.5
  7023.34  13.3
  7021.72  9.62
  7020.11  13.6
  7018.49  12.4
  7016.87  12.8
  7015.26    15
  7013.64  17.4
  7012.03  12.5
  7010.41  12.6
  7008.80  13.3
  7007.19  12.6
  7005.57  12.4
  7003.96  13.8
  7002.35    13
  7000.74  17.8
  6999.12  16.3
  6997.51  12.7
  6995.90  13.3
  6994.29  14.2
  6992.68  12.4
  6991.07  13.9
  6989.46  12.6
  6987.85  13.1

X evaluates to 1.0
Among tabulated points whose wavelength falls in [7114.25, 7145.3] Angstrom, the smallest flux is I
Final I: 11.3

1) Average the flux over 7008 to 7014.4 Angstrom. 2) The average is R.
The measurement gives 13.9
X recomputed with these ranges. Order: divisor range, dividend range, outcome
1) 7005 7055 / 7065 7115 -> 0.99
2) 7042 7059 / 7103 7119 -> 1.03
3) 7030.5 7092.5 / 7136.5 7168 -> 0.97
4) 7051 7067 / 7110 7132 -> 1.01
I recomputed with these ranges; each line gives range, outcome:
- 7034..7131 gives 10.7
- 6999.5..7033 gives 9.62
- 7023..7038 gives 12.1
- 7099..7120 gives 11.7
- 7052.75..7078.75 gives 12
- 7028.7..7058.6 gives 11.6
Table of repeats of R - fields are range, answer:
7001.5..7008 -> 13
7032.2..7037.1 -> 13.1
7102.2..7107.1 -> 13.2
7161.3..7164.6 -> 12.5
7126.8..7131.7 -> 14.1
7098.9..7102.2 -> 13.3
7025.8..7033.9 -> 13.5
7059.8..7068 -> 13.2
